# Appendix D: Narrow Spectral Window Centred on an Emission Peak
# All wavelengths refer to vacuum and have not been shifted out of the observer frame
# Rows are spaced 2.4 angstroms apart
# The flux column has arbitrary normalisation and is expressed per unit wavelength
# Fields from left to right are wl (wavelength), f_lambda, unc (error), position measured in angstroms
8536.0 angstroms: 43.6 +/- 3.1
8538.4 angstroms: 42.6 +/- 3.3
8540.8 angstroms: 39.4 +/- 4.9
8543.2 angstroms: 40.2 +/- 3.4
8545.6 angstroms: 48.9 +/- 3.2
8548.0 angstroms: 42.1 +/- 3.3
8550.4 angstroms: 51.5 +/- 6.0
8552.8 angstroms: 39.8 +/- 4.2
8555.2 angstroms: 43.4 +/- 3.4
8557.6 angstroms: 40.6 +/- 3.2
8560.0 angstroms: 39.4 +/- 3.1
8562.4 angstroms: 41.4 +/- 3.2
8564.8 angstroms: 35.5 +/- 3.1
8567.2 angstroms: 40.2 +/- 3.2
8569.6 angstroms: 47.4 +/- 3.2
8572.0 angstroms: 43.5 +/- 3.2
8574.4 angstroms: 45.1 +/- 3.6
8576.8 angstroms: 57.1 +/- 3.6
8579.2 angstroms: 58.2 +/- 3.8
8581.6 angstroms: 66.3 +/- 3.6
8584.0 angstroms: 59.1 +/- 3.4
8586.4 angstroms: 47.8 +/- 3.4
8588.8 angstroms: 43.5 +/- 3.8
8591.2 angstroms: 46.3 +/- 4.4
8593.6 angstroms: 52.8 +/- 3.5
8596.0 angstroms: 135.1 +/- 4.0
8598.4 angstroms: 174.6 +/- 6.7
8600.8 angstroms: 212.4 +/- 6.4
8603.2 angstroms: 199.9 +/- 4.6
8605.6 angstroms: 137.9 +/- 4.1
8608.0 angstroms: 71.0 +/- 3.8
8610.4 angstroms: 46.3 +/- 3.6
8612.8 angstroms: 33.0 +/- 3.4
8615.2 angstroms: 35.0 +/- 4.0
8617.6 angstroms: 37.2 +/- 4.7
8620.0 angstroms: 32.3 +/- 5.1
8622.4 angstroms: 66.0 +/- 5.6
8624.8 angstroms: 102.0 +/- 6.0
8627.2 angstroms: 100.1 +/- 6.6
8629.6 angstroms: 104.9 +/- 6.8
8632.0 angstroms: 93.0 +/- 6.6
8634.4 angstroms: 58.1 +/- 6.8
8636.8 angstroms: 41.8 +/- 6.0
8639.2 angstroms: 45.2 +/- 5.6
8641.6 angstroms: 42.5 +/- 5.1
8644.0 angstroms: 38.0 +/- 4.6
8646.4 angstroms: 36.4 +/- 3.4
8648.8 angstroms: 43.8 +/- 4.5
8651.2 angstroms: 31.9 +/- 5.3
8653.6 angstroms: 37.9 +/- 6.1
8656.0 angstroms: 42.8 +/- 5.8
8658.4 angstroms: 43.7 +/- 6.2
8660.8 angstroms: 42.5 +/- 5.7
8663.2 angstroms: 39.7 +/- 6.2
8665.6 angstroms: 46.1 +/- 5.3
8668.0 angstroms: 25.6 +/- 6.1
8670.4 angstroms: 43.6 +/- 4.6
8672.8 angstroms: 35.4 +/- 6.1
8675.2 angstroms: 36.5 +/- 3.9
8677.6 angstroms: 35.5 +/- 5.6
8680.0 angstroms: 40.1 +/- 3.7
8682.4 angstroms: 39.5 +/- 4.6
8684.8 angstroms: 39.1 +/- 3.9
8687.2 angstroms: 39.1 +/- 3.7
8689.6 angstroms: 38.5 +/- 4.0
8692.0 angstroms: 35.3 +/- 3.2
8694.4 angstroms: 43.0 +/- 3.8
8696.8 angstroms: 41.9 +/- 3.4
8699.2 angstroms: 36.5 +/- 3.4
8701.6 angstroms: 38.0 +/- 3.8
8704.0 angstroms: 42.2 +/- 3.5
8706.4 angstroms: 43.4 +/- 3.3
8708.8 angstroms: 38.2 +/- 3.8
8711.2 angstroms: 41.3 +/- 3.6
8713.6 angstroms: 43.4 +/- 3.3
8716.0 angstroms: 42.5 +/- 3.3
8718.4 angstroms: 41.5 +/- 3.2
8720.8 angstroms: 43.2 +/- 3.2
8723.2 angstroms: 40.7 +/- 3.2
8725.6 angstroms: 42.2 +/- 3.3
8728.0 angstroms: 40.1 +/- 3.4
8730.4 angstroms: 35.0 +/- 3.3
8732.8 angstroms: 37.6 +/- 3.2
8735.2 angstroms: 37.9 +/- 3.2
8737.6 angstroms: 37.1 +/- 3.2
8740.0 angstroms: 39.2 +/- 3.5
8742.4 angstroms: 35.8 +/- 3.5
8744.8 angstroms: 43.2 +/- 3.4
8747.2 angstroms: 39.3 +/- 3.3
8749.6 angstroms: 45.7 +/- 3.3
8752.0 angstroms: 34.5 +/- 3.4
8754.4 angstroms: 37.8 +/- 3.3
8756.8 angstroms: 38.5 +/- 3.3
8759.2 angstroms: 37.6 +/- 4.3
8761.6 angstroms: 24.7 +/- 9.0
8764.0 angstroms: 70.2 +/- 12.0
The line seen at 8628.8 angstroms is [N II]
